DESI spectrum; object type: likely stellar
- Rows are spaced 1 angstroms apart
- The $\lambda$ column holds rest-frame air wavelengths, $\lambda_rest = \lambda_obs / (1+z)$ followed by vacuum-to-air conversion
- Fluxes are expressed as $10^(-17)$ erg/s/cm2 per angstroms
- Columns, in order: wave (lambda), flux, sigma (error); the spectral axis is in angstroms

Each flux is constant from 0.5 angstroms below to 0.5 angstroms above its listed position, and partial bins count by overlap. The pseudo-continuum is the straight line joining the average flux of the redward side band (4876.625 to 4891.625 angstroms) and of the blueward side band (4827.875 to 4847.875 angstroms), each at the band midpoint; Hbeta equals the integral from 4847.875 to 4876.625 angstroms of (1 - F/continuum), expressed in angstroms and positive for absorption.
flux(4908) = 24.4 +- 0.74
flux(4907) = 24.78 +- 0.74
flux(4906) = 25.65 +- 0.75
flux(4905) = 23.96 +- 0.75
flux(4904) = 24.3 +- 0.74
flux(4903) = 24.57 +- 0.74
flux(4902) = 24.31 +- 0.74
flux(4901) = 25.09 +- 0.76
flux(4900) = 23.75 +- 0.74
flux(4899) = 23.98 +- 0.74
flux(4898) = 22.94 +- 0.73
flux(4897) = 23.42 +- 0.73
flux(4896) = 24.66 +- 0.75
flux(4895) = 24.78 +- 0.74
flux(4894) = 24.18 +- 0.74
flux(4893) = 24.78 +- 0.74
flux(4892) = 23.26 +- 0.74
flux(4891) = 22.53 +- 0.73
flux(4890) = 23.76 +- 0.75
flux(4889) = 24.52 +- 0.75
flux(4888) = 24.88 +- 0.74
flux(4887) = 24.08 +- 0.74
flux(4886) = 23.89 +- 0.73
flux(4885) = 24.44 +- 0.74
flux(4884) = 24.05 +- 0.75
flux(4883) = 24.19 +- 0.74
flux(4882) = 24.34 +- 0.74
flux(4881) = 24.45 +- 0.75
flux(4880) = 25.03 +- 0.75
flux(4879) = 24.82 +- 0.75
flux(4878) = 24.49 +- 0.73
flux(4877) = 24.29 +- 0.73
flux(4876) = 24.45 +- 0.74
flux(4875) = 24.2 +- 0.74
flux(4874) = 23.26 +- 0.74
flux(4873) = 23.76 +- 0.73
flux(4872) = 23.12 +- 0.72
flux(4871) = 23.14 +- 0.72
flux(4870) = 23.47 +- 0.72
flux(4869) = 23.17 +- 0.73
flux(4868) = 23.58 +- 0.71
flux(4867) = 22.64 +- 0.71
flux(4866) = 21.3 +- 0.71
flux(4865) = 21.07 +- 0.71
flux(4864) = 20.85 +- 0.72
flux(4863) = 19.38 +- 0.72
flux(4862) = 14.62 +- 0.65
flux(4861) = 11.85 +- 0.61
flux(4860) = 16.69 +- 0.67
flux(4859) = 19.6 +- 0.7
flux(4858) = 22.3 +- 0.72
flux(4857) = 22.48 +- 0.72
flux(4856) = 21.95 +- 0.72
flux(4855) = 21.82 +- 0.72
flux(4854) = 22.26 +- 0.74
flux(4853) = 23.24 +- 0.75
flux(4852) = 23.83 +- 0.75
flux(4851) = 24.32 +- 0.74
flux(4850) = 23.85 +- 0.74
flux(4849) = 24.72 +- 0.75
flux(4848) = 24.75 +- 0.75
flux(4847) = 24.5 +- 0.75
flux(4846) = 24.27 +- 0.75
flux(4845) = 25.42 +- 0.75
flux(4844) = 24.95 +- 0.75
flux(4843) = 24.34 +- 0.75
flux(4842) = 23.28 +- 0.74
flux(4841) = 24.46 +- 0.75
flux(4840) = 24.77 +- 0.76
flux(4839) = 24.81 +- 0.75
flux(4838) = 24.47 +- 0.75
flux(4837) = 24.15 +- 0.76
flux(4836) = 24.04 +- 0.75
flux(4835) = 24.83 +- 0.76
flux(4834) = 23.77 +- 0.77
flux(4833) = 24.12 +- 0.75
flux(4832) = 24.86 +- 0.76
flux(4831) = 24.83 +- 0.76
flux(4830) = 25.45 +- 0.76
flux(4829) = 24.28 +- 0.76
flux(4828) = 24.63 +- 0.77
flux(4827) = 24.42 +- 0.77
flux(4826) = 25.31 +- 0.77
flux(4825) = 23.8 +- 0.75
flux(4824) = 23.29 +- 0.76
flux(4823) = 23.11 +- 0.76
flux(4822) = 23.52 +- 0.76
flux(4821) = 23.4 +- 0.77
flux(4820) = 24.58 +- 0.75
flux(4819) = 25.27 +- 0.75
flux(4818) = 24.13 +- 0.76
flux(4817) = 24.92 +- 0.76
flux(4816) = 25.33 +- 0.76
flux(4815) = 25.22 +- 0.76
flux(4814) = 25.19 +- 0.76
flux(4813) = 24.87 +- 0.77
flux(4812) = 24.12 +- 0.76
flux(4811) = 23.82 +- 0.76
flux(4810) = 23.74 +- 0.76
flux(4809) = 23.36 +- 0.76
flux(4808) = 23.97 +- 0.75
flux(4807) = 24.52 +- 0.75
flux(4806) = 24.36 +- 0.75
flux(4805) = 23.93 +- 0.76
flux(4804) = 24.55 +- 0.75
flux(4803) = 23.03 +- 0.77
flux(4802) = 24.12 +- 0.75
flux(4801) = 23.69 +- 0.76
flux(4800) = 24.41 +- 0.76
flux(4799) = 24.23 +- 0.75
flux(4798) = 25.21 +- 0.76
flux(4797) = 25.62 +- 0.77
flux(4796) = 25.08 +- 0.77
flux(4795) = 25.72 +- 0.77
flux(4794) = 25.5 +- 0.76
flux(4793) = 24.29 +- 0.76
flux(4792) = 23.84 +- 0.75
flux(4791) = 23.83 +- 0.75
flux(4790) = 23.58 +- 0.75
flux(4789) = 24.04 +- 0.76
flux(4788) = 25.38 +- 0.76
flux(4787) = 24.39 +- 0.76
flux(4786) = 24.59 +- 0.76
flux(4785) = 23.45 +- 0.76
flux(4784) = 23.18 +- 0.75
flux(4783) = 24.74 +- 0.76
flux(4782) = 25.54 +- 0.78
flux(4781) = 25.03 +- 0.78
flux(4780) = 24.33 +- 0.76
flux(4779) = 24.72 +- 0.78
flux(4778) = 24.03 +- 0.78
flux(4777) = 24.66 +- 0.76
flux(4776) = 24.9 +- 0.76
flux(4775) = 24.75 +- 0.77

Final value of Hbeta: 2.9 angstroms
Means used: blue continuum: 24.5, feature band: 21.9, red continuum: 24.2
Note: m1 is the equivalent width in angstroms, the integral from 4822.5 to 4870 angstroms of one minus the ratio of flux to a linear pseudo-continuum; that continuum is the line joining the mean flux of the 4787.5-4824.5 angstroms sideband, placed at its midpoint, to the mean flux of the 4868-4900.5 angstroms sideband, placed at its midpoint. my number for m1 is 2.3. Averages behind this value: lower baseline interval 24.3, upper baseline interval 24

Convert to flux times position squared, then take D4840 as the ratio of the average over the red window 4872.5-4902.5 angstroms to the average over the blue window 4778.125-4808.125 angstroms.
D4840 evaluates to 1.03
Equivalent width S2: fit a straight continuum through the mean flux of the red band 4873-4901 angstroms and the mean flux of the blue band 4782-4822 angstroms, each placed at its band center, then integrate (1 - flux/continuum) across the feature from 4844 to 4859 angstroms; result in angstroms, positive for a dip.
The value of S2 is 0.5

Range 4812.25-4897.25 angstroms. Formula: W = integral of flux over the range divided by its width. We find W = 23.5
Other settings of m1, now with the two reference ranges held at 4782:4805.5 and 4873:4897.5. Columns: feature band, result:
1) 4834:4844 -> 0.0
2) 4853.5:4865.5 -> 2.3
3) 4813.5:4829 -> 0.0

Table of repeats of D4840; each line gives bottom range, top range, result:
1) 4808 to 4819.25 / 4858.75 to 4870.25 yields 0.82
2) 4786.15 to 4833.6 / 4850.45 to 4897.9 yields 0.96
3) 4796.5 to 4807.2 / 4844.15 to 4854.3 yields 1.01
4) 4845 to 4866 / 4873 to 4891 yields 1.14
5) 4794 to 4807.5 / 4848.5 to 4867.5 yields 0.88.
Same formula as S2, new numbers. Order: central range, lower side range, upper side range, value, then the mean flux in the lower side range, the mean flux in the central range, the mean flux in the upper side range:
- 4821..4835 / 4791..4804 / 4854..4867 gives -1.3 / 24.5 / 24.3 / 19.7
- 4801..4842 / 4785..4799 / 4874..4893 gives 0.3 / 24.6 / 24.3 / 24.2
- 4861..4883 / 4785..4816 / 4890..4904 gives 1.4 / 24.4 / 22.6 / 24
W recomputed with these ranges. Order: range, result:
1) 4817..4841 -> 24.4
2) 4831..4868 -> 22.7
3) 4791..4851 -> 24.4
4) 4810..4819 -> 24.7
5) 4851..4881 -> 22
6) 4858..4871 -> 20.1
